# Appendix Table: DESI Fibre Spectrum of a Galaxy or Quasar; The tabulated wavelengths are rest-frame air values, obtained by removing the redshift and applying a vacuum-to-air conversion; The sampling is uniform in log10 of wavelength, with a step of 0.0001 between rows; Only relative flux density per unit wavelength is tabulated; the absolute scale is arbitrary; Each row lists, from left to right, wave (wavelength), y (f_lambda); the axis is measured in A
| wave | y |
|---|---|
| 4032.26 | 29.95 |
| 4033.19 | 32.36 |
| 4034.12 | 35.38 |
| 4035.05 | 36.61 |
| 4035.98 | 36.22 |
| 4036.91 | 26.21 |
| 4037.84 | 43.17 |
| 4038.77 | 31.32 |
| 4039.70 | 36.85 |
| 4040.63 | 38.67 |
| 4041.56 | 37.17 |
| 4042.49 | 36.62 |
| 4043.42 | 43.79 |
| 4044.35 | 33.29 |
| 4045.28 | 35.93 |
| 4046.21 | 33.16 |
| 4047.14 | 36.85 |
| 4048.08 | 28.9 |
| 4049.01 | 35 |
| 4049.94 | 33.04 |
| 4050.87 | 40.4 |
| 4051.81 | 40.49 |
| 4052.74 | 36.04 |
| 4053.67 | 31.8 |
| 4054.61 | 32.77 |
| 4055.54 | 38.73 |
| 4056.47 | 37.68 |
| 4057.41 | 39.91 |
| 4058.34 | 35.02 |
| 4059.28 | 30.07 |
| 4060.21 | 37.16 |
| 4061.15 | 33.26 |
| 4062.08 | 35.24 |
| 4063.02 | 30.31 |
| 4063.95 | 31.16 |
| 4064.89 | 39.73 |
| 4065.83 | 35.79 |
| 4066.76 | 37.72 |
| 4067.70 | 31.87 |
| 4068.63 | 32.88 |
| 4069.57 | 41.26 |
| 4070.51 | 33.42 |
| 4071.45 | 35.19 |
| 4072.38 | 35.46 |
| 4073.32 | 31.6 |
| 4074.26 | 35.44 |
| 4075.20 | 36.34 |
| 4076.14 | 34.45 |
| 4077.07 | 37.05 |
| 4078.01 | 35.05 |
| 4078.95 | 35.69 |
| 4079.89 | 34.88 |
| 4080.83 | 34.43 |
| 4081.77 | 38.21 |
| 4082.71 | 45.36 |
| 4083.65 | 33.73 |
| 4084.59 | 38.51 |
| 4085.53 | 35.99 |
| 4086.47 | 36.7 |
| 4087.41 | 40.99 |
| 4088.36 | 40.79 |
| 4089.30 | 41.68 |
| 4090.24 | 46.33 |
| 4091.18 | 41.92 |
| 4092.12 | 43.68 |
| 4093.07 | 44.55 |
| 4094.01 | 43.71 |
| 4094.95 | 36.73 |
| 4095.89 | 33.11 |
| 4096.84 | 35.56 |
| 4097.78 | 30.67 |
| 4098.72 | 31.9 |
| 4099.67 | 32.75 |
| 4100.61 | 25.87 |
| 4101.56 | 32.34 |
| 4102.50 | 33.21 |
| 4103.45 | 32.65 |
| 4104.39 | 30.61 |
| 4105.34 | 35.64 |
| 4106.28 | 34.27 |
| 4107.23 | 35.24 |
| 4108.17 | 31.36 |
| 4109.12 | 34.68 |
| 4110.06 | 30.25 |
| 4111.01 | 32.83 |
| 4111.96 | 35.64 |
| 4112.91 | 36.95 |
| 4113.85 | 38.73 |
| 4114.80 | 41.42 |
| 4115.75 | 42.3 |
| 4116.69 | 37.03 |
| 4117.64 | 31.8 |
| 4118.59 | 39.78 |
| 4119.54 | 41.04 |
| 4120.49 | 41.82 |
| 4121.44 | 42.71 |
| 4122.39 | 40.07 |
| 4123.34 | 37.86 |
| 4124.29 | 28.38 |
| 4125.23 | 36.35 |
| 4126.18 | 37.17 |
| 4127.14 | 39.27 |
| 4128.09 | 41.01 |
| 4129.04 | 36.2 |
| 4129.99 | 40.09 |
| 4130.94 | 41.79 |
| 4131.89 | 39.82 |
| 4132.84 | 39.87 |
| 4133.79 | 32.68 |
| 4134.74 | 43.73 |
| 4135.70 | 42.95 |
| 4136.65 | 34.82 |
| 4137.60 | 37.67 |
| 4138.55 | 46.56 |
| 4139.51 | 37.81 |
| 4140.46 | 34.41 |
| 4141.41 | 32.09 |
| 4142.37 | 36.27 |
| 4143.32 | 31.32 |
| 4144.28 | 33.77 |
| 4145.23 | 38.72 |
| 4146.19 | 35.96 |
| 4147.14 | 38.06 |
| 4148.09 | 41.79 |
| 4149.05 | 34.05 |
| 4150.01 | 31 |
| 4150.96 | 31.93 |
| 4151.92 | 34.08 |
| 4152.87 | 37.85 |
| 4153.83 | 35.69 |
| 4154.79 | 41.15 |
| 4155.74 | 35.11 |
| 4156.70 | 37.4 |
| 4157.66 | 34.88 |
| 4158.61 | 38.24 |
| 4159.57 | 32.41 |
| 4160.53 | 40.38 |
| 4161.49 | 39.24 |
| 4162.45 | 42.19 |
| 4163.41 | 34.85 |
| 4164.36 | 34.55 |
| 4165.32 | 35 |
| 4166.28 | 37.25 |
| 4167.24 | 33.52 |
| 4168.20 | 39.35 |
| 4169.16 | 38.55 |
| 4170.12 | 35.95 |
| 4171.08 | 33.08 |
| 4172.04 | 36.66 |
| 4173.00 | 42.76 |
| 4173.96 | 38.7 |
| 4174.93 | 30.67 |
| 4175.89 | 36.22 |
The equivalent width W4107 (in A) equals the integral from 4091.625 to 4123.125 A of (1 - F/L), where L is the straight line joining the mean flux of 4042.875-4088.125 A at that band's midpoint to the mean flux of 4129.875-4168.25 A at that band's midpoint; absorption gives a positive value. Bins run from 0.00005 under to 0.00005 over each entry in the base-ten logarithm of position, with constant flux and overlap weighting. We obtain 0.3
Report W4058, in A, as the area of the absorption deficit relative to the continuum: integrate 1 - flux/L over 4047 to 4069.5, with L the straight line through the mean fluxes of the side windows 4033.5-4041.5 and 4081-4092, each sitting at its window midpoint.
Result 1.4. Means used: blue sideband 35.6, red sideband 40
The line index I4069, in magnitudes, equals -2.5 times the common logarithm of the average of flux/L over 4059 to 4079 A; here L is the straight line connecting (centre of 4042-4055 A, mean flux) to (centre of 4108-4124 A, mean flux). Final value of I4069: 0.039 mag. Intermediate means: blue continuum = 35.6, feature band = 34.9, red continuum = 37.4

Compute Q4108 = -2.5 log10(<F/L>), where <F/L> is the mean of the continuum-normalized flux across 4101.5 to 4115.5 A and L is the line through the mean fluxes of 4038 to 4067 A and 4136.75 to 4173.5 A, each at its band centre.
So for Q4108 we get 0.05 mag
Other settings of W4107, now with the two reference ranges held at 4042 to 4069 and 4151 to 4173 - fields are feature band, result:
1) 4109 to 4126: -0.5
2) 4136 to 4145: 0.0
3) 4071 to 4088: -0.4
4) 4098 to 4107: 0.9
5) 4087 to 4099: -1.2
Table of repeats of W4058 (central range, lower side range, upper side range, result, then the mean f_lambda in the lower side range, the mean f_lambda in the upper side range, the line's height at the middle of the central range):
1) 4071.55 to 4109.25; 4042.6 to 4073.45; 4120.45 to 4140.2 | 0.7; 35.4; 38.9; 36.9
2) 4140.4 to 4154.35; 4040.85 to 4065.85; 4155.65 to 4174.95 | 0.6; 35.6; 36.9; 36.7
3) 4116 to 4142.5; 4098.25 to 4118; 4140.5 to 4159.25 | -2.6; 34.2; 35.7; 35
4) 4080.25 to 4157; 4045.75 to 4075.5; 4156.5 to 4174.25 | -1.8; 35.1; 37.1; 36.2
